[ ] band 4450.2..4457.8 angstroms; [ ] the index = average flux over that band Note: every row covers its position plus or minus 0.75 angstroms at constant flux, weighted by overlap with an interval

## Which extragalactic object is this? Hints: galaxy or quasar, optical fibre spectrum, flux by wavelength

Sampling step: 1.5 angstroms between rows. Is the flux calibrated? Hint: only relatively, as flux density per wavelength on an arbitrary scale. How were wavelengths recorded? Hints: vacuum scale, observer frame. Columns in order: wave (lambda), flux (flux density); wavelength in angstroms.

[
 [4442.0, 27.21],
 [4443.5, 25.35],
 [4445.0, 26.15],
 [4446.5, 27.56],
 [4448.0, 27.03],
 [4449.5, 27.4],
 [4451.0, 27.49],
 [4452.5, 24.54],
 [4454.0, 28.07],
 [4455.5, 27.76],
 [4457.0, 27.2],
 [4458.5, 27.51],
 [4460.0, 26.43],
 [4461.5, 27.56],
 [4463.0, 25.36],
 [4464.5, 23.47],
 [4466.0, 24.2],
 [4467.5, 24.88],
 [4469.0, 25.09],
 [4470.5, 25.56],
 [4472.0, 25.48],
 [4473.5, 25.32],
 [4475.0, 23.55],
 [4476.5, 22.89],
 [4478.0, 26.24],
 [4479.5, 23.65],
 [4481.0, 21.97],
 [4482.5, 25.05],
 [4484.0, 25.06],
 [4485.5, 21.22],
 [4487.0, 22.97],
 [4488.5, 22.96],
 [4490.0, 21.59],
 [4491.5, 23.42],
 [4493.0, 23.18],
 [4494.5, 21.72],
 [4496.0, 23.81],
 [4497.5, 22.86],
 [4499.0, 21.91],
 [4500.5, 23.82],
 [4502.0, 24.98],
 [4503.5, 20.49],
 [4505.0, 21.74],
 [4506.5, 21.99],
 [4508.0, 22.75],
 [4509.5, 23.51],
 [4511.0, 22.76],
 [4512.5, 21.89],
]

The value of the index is 27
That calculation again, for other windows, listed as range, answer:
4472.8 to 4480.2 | 24.3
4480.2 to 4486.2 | 23.3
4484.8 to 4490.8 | 22.2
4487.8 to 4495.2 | 22.6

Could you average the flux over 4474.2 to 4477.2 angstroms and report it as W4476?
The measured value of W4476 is 23.3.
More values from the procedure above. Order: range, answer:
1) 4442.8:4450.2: 26.7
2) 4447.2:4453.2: 26.6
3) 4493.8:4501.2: 22.8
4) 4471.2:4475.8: 24.8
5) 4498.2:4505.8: 22.6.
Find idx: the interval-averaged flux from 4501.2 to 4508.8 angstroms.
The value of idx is 22.4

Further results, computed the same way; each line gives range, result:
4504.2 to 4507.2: 21.8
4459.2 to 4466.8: 25.4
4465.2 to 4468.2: 24.5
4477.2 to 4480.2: 24.9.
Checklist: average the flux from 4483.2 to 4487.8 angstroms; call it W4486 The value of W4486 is 23.1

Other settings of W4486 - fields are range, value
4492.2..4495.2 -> 22.5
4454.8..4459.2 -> 27.5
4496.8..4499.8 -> 22.4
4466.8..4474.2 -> 25.3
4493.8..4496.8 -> 22.8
